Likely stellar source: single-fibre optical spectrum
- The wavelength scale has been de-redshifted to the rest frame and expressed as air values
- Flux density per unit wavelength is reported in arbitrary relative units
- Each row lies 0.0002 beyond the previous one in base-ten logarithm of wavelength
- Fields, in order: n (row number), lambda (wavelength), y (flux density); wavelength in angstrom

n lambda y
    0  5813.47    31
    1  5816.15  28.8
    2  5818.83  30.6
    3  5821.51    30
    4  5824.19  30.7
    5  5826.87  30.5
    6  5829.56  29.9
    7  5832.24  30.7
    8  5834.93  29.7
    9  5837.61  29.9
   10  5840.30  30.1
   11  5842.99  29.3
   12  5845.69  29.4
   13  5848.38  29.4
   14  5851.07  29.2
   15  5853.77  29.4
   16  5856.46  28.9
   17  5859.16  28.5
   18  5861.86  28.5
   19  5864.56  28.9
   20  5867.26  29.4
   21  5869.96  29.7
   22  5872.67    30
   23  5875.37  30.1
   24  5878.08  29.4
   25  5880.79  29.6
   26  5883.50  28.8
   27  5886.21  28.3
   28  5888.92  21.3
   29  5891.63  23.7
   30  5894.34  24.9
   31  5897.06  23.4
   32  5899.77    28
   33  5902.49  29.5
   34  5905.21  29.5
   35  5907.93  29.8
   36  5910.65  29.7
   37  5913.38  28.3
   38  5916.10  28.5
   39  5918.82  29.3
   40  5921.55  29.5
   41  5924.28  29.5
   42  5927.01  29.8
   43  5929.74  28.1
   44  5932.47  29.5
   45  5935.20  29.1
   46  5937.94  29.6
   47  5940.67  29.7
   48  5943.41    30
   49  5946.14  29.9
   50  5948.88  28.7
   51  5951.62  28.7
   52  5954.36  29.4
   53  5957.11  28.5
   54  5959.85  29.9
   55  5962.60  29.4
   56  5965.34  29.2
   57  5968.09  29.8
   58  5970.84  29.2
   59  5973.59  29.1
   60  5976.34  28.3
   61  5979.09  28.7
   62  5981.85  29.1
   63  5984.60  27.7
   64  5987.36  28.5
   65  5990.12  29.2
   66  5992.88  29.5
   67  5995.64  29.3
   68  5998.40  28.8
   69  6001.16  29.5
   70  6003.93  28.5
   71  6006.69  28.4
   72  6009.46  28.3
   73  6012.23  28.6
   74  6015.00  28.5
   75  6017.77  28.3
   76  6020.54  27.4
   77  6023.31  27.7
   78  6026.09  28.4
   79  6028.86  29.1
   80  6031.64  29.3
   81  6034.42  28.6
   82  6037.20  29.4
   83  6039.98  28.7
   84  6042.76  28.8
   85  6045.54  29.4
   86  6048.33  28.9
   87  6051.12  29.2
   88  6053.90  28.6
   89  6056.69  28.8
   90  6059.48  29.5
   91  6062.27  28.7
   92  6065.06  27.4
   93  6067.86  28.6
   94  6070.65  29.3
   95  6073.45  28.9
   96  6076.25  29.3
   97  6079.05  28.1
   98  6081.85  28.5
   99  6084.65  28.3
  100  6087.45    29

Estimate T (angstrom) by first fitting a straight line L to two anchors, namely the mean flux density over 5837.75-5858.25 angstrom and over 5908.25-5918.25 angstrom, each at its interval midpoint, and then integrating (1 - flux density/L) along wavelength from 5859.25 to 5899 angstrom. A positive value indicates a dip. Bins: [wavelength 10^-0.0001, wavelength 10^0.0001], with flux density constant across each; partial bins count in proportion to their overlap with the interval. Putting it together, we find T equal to 2.2 angstrom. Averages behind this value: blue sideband 29.4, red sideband 29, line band 27.6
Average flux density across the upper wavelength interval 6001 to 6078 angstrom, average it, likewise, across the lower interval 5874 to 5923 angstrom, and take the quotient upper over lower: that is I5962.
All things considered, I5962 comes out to 1.0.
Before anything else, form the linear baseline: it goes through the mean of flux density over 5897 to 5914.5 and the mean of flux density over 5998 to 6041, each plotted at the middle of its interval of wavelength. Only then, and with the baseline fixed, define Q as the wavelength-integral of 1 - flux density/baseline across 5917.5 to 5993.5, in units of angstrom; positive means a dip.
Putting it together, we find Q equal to -1.42 angstrom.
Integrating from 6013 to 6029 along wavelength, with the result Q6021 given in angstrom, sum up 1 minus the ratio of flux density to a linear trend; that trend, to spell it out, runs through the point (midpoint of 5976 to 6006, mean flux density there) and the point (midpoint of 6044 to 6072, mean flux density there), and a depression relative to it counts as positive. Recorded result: 0.4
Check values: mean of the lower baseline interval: 28.8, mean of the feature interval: 28.2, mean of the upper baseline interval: 28.8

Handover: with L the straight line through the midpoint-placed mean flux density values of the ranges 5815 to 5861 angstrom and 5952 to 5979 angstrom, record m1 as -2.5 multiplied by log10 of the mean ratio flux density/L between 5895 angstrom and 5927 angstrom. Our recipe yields 0.03 mag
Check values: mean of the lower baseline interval 29.7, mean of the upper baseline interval 29.2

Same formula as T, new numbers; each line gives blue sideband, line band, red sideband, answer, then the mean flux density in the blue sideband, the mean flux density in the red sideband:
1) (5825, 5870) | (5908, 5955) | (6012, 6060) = -0.2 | 29.5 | 28.7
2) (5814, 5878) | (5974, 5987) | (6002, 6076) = 0.2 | 29.6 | 28.7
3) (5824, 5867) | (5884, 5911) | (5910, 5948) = 2.4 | 29.5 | 29.3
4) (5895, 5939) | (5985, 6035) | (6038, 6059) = 0.4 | 28.7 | 29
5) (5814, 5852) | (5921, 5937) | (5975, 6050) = 0.0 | 29.9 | 28.7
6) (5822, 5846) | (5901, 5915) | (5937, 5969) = 0.1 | 30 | 29.4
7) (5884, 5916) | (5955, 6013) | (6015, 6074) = -1.9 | 27.1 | 28.7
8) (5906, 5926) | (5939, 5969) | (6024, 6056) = -0.2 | 29.2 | 28.9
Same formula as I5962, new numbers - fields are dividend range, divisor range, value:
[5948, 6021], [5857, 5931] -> 1.02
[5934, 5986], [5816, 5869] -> 0.98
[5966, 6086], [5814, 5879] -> 0.97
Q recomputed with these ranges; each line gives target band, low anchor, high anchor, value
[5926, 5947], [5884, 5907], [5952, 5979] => -1.1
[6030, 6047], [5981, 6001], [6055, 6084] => -0.2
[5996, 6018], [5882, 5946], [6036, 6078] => 0.0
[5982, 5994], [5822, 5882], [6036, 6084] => 0.1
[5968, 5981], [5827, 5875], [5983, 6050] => 0.0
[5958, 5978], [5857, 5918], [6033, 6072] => -0.5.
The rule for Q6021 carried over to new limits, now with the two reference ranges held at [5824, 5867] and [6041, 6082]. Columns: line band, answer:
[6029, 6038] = -0.1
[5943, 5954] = 0.0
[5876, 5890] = 0.8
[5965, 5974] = -0.1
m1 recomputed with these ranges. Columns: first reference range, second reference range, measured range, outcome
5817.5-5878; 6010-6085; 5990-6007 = -0.01 mag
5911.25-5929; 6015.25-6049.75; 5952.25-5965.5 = -0.01 mag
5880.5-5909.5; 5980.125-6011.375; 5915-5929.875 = -0.07 mag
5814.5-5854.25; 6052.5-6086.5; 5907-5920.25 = 0.01 mag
